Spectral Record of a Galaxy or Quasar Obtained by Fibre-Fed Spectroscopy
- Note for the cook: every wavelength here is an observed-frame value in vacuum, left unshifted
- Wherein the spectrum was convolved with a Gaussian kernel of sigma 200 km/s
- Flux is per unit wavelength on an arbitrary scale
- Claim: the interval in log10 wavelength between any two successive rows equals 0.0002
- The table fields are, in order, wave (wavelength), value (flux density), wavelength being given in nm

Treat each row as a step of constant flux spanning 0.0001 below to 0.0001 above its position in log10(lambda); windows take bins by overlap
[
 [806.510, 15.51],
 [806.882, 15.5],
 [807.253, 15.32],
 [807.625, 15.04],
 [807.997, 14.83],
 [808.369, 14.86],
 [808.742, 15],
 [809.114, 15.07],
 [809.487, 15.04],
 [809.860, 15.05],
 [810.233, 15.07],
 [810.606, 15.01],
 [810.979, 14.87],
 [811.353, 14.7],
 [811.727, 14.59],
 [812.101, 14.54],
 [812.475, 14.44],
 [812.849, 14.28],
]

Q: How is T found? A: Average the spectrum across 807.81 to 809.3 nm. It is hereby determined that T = 14.9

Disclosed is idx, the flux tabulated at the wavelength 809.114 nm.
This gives 15.07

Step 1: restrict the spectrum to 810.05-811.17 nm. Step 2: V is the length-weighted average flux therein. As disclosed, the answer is 15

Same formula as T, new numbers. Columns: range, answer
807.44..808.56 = 14.9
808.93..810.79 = 15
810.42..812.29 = 14.7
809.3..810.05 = 15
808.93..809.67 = 15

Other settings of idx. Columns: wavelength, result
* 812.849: 14.28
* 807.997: 14.83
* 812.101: 14.54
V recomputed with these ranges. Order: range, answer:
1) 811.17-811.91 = 14.6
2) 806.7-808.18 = 15.2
